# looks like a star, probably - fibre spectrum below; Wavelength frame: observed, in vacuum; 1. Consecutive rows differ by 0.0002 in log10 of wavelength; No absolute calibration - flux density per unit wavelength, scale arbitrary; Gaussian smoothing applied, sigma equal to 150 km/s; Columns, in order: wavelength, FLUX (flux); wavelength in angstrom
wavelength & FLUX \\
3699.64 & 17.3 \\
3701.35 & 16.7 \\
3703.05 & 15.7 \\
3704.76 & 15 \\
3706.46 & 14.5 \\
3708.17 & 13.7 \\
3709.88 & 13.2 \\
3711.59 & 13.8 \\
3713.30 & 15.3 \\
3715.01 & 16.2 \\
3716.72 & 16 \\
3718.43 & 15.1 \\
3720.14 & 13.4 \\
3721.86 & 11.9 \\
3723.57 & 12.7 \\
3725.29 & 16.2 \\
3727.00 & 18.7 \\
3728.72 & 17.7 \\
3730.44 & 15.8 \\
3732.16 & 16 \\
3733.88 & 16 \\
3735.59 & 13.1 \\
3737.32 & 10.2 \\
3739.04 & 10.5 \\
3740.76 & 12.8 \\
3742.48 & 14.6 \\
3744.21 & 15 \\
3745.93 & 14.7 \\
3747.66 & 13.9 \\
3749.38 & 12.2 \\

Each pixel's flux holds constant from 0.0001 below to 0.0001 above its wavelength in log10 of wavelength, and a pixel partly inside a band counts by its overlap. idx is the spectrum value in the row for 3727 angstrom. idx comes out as 18.7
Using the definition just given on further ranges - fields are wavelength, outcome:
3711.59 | 13.8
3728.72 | 17.7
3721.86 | 11.9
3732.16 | 16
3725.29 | 16.2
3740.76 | 12.8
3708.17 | 13.7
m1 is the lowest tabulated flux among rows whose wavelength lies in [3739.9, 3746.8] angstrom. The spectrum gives 12.8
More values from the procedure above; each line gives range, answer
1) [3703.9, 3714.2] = 13.2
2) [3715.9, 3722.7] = 11.9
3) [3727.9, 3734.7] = 15.8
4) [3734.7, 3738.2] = 10.2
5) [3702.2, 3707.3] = 14.5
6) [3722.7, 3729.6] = 12.7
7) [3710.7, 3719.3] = 13.8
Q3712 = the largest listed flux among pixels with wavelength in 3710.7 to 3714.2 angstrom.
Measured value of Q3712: 15.3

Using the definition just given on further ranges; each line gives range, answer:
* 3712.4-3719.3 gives 16.2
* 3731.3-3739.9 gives 16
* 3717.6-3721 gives 15.1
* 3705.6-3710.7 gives 14.5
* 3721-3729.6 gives 18.7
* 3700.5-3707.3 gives 16.7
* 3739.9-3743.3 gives 14.6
